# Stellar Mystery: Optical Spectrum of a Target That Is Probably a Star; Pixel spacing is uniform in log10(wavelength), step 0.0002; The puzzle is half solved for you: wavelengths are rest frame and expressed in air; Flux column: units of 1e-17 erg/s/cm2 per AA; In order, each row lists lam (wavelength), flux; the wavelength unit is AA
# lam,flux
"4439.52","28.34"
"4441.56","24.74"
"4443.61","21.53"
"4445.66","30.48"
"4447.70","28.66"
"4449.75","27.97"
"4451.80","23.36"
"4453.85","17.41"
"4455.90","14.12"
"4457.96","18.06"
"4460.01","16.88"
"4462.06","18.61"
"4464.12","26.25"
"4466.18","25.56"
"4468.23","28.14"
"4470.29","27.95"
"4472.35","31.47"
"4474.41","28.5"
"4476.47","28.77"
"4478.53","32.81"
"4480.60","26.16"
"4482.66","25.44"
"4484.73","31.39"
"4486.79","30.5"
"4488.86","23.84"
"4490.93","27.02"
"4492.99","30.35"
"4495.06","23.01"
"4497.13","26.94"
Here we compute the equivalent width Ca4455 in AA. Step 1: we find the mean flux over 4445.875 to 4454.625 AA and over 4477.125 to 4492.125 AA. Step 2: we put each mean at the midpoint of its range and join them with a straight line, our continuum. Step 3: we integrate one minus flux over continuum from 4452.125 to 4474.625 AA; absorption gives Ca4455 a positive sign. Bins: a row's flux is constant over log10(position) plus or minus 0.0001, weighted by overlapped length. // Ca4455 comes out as 3.1 AA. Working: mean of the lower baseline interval 25.1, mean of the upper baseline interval 28.2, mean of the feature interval 22.8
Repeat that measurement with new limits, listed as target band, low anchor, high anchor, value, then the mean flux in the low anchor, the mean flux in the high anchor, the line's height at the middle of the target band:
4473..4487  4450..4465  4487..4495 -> -2.6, 19.6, 26.9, 24.5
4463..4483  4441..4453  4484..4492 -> -0.6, 26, 28.1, 27.4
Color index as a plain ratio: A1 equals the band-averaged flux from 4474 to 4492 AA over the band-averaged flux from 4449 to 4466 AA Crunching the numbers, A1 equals 1.38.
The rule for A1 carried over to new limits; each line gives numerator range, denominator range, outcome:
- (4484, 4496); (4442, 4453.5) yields 1.07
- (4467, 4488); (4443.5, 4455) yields 1.16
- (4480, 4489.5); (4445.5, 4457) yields 1.20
